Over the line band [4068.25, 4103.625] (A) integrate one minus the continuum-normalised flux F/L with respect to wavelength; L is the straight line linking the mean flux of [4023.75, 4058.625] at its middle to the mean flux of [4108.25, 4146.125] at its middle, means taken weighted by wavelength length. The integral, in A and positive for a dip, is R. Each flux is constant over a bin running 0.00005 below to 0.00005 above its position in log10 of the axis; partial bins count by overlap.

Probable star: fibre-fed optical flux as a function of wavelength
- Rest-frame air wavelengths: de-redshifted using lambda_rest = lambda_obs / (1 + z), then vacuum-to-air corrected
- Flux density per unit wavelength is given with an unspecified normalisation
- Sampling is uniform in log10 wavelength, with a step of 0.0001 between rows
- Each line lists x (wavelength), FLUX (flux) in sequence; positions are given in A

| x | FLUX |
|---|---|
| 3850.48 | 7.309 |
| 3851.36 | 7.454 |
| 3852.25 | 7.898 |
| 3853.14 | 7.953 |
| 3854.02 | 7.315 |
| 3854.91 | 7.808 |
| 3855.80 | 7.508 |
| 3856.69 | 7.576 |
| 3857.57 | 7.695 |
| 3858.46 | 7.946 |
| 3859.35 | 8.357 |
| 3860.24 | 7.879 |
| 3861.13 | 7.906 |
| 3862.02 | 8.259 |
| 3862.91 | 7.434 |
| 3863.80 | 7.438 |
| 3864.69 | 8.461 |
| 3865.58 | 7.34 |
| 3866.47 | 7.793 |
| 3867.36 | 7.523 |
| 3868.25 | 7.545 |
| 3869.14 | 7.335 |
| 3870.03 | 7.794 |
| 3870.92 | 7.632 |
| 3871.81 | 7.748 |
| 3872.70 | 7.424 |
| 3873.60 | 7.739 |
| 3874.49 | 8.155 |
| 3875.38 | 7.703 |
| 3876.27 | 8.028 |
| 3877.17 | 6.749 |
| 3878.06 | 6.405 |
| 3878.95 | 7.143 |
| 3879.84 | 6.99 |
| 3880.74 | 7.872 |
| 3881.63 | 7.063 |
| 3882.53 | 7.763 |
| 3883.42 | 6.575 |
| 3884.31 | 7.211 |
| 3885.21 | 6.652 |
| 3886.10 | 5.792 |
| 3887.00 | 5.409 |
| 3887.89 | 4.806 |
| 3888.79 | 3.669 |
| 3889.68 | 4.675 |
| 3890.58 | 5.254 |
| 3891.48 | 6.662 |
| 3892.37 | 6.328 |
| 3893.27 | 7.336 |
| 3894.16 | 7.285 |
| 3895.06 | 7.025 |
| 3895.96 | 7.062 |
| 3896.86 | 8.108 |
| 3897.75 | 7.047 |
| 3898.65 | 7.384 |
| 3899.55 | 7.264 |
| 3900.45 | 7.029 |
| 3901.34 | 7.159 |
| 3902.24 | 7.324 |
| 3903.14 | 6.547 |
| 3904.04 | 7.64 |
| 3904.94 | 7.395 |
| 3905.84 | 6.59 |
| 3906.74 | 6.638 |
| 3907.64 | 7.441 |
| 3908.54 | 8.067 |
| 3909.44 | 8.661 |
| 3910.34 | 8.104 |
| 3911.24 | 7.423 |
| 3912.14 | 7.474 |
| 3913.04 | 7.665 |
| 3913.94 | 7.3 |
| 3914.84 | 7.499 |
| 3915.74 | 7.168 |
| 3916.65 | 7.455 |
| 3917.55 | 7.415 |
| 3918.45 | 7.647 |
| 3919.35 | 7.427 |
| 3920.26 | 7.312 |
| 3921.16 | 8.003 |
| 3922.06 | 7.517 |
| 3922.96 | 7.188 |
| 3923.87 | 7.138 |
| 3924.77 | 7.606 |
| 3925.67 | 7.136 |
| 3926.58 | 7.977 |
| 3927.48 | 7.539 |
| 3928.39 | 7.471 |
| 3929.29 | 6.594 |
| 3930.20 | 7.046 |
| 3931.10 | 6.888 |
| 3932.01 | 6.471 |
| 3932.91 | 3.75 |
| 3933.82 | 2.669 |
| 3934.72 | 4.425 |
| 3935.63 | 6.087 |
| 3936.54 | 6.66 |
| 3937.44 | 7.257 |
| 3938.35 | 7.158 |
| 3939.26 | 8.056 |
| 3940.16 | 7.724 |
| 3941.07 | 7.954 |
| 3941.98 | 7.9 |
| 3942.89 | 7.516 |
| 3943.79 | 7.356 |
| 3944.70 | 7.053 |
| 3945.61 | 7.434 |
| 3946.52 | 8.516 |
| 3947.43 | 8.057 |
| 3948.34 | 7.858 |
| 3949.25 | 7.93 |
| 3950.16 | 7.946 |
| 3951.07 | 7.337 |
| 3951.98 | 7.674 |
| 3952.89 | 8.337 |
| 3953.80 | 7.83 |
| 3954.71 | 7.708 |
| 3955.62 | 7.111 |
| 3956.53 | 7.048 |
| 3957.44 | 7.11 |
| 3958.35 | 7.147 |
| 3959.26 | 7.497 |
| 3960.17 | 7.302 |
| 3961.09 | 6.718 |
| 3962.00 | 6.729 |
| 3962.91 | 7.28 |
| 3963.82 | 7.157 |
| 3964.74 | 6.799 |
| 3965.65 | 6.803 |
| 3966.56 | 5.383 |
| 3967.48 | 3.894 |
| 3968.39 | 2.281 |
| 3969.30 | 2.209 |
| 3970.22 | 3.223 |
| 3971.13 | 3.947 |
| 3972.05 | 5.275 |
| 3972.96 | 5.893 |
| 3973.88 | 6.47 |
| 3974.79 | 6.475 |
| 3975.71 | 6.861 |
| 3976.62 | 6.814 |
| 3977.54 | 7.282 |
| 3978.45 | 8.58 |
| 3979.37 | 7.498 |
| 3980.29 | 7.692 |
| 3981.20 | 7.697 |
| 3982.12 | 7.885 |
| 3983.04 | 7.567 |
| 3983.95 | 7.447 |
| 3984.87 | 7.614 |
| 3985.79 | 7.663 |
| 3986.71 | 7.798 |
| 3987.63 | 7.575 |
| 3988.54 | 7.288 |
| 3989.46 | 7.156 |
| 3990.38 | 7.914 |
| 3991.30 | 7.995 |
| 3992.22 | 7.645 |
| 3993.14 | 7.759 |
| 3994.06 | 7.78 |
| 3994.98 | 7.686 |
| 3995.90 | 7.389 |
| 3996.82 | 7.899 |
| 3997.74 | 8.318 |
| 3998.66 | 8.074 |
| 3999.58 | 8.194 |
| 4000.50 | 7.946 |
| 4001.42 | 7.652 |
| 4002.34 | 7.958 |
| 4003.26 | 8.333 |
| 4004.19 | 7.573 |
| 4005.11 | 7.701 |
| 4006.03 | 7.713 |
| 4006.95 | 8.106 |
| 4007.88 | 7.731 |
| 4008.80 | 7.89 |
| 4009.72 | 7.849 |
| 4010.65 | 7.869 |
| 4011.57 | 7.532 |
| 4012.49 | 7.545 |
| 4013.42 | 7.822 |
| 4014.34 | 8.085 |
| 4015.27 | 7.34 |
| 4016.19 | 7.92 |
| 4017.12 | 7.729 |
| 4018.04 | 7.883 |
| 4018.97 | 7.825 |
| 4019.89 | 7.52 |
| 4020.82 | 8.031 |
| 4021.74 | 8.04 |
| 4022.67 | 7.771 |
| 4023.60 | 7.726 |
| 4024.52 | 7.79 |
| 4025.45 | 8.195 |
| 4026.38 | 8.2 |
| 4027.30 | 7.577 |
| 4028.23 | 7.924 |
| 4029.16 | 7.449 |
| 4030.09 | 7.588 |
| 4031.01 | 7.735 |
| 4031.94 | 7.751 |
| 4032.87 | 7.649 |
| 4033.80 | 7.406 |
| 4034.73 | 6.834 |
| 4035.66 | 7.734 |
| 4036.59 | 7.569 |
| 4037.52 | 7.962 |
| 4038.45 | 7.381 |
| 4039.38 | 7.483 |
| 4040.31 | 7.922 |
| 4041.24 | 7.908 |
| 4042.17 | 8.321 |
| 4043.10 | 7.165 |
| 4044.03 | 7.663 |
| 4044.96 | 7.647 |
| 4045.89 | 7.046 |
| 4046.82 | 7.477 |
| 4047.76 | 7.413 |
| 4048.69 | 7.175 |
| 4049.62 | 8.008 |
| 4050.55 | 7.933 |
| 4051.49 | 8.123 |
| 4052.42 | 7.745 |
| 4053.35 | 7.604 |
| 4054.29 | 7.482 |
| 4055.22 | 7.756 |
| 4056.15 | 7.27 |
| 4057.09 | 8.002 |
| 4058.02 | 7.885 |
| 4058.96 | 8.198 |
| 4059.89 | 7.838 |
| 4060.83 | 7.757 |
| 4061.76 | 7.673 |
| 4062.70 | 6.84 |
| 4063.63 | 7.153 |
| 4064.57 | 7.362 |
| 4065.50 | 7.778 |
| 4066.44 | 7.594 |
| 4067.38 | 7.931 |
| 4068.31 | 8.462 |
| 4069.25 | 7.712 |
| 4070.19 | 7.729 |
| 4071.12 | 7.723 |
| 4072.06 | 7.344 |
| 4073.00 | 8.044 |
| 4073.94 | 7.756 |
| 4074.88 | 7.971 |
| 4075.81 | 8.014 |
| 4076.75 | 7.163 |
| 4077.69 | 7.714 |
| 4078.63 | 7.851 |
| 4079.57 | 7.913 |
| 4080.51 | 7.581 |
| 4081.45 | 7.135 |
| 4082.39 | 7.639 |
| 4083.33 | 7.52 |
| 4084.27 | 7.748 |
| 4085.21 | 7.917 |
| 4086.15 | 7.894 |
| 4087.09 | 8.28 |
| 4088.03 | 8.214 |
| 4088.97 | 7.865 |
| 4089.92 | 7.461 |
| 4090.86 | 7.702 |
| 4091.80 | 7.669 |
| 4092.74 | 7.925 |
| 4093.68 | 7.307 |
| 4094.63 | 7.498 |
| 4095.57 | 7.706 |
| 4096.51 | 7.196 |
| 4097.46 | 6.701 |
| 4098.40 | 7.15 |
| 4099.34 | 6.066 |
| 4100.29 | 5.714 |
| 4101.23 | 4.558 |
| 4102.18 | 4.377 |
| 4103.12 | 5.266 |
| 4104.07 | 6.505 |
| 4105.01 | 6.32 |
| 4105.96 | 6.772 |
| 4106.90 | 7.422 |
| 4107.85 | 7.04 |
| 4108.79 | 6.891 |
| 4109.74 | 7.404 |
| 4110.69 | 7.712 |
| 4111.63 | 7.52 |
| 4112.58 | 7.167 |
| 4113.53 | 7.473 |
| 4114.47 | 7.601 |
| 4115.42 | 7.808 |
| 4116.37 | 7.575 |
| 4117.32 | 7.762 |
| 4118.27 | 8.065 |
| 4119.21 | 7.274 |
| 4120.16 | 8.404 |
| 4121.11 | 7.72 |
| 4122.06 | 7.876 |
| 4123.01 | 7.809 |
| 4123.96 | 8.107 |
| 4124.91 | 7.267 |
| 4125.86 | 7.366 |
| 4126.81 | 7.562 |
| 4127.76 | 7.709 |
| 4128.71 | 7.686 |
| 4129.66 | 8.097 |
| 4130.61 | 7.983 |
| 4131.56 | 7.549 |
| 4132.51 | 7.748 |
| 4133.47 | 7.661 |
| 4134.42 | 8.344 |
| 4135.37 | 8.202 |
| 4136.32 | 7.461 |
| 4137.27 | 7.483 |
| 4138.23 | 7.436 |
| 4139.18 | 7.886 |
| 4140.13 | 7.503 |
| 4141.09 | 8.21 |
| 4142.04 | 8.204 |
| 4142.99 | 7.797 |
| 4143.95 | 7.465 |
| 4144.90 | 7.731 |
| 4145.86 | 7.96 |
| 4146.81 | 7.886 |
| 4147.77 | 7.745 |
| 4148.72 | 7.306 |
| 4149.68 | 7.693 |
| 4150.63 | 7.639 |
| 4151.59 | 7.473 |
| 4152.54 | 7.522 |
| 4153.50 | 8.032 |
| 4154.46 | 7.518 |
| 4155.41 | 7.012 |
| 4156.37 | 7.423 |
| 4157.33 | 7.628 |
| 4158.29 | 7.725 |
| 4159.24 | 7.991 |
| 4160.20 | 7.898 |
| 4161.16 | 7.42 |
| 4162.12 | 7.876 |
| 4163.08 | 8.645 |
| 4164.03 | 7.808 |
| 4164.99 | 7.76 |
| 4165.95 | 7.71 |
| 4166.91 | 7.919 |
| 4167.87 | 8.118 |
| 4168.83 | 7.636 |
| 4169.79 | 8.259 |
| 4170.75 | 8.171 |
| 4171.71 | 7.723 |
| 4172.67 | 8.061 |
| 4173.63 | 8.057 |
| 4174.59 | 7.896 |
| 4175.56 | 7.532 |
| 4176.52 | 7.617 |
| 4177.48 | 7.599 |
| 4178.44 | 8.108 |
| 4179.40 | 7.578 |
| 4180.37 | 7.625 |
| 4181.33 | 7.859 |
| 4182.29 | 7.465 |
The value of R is 1.6 A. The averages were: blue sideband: 7.67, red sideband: 7.71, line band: 7.34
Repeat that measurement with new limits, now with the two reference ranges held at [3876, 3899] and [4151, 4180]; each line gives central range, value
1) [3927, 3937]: 1.2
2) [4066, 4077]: -0.6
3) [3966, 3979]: 3.0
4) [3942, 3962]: -1.9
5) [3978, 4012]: -3.4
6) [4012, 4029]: -1.5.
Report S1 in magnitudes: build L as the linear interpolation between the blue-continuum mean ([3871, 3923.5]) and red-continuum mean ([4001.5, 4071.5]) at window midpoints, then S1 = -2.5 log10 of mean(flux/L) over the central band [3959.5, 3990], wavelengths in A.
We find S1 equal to 0.15 mag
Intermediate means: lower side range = 7.1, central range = 6.5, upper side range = 7.72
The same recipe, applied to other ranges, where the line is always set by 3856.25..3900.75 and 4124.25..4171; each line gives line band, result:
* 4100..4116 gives 0.15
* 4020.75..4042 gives -0.03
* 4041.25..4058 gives -0.02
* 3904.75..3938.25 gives 0.03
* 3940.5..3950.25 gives -0.07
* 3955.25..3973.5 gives 0.25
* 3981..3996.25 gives -0.03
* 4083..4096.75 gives -0.02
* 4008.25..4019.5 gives -0.05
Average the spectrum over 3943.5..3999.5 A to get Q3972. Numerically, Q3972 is 7.05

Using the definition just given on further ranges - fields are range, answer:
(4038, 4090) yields 7.7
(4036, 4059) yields 7.68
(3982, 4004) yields 7.77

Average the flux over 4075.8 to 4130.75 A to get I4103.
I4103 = 7.36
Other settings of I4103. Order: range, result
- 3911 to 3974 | 6.82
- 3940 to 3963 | 7.54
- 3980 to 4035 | 7.76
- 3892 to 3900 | 7.21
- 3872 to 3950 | 7.06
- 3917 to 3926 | 7.45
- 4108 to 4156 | 7.68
